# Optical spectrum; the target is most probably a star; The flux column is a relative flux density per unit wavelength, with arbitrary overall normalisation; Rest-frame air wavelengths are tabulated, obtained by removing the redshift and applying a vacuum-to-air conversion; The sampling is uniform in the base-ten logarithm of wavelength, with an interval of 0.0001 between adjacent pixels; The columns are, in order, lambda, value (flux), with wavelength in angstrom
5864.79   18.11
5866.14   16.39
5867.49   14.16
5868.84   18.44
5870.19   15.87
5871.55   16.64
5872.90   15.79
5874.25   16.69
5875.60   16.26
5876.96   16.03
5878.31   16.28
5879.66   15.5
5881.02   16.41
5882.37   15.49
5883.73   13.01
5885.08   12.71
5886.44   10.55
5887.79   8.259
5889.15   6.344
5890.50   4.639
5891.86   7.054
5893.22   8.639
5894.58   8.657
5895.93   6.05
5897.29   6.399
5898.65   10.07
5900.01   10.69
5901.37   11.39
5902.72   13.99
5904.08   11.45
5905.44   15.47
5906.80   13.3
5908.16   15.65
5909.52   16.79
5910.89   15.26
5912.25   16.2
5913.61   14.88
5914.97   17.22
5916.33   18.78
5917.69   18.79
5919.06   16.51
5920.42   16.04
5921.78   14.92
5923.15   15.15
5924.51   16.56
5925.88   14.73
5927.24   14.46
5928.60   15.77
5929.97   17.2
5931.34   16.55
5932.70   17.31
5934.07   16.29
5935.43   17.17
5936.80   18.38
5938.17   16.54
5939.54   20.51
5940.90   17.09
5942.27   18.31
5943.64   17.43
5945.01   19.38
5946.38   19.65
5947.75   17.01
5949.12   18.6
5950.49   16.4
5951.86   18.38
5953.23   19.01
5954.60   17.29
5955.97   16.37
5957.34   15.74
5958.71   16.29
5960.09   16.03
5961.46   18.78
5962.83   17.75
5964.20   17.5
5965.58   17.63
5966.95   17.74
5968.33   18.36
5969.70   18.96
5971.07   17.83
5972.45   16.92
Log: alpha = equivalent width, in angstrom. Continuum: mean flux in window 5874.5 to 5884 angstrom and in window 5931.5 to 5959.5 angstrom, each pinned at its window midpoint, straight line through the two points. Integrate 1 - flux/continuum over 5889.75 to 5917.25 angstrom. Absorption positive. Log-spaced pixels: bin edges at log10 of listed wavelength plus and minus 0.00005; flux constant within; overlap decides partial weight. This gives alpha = 7.2 angstrom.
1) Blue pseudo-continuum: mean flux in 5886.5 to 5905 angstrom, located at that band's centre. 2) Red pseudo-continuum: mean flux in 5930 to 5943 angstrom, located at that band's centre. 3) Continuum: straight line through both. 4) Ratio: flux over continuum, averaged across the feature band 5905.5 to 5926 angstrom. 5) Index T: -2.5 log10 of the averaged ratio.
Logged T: -0.23 mag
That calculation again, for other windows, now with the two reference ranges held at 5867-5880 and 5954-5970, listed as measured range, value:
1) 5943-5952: -0.06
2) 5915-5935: 0.03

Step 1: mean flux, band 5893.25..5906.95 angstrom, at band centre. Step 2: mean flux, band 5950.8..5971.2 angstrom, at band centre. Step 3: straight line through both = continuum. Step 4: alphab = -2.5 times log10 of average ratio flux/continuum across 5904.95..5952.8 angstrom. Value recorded -0.22 mag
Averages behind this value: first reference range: 10.6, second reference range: 17.6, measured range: 16.8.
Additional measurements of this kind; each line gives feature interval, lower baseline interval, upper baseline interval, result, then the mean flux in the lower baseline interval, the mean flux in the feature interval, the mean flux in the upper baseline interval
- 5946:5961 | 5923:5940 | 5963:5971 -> 0.011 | 16.7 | 17.3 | 18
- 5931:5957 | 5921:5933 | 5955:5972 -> -0.077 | 15.8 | 17.8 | 17.4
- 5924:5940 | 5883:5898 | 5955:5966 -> -0.232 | 8.41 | 16.7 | 17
